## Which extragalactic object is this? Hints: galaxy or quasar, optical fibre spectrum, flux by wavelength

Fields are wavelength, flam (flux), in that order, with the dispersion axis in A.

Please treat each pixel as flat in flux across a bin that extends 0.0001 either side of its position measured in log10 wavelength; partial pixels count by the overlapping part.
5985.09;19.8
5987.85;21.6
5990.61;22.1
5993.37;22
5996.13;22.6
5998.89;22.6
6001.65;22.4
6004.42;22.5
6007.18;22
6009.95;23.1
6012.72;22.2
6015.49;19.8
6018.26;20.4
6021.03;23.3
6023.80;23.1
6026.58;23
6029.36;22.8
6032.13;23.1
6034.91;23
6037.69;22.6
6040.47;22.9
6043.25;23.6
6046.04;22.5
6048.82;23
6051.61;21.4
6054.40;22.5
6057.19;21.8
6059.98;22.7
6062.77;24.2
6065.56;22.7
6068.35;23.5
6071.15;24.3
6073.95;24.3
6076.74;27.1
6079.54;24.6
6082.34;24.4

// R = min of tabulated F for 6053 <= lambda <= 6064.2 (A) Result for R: 21.8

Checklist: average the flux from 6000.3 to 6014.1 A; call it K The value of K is 22.4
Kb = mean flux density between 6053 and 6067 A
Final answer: 22.8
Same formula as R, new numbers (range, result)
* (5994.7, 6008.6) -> 22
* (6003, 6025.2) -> 19.8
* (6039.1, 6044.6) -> 22.9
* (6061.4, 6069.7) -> 22.7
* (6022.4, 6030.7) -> 22.8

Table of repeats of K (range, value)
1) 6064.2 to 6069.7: 23.1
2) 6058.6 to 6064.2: 23.5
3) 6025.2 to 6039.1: 22.9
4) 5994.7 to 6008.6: 22.4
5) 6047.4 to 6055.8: 22.3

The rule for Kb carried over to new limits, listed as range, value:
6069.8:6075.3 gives 24.3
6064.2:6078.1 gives 24.4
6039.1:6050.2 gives 23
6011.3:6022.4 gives 21.4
